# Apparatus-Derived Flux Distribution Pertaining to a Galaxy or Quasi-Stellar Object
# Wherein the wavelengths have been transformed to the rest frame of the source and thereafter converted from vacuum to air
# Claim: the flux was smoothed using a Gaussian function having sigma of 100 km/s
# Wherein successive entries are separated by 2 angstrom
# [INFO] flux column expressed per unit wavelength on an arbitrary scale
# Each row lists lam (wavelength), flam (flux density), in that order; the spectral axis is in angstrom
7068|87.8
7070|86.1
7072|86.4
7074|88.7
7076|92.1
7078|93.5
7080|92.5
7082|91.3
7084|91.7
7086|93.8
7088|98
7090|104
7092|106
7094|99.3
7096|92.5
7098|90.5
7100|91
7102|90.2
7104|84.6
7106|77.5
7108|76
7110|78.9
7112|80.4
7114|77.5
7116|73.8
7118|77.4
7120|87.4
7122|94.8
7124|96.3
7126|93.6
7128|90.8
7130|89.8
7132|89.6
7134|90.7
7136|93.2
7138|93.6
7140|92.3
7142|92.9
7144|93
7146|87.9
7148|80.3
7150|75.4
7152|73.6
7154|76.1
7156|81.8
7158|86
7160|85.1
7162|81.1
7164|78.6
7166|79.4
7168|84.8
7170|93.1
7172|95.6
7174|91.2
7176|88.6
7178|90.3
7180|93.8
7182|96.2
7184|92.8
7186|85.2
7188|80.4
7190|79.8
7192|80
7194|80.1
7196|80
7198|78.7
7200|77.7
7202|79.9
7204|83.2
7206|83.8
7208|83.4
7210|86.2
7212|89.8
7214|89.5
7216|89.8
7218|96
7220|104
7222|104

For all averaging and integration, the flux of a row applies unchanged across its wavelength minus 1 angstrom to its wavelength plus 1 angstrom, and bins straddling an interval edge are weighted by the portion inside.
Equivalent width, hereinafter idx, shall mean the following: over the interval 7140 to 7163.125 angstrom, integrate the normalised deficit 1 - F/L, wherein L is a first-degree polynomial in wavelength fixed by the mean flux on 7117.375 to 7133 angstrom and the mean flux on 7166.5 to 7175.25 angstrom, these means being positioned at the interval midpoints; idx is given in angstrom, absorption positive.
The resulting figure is 1.78 angstrom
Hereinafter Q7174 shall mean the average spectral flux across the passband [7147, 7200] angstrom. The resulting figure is 84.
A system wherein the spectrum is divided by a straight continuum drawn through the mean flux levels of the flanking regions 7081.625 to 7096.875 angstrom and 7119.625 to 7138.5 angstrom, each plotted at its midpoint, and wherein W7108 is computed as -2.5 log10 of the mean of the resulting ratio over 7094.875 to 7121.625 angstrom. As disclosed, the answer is 0.14 mag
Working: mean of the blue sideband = 97.3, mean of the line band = 83.3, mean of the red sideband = 92.1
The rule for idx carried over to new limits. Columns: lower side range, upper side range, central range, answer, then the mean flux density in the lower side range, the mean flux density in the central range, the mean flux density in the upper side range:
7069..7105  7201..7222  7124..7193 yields 2.8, 92.9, 87.1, 89.3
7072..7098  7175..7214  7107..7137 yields 1.8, 94.8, 86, 84.9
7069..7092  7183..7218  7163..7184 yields -0.8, 93.1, 89.3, 83.9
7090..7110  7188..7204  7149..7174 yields 0.1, 89.9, 82.9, 79.8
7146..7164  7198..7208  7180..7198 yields -0.8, 80.3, 84.5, 81.1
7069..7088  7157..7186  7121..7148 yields -0.7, 91.1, 91.8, 88.2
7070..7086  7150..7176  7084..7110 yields -0.6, 90.8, 91.4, 83.7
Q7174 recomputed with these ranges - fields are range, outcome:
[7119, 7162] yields 87.7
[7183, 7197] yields 82.6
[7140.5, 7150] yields 87.3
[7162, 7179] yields 87.3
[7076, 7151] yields 89.3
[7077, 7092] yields 95.7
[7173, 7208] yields 84.8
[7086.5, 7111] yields 90.8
